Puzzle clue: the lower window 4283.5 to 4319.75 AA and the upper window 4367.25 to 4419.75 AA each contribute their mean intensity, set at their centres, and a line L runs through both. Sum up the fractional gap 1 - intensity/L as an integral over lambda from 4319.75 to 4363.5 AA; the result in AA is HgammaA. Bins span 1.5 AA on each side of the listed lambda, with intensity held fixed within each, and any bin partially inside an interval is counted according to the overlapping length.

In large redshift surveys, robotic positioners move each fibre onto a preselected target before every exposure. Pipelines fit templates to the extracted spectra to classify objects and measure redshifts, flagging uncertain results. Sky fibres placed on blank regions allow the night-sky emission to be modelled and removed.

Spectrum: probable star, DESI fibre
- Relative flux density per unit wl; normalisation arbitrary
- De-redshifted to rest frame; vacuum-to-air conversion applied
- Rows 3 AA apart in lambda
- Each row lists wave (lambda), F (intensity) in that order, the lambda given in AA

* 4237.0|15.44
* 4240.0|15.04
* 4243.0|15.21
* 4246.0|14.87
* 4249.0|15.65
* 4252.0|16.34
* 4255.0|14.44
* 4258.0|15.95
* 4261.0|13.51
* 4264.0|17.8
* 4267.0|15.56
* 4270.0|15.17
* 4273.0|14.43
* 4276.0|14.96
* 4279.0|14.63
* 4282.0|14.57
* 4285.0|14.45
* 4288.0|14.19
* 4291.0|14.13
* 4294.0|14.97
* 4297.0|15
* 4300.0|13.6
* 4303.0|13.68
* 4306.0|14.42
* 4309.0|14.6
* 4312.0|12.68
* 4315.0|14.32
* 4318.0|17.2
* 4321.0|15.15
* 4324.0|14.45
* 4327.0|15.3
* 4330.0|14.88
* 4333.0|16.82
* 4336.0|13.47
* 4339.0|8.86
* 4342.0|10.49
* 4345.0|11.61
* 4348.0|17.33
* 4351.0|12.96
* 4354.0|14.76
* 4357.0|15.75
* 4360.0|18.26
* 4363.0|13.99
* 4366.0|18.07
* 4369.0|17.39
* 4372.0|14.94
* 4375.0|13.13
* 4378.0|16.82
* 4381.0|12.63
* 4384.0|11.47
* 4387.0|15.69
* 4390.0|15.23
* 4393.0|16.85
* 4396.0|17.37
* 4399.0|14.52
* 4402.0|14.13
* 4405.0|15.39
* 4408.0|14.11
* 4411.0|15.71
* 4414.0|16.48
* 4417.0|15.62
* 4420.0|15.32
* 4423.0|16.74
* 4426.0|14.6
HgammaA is 1.4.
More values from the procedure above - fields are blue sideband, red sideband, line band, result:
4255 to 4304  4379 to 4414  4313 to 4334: -0.7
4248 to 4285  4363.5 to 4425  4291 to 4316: 1.8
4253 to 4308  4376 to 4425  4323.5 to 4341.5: 1.5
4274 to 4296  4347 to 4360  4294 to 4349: 3.4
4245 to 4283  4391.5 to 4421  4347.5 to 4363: -0.1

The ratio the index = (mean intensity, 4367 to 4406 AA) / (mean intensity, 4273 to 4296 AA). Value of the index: 1.04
